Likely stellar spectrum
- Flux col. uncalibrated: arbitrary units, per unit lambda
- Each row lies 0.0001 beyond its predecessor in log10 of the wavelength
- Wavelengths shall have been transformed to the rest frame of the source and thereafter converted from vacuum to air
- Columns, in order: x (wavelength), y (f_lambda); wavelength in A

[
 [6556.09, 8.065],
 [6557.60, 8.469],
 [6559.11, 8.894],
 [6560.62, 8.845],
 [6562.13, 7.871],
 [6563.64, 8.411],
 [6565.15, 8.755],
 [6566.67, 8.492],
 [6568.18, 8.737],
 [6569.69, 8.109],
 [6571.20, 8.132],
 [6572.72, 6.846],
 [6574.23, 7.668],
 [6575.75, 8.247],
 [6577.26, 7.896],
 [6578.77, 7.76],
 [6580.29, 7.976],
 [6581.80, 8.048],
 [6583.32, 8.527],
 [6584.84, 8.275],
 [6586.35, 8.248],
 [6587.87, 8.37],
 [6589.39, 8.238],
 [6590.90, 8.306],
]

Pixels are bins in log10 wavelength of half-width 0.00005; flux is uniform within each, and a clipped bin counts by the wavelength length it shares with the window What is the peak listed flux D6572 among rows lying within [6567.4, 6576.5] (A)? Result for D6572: 8.737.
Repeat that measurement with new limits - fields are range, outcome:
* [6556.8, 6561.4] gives 8.894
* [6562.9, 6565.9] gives 8.755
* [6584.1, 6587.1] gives 8.275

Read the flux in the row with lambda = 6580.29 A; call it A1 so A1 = 7.976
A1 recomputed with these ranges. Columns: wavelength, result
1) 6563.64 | 8.411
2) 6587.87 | 8.37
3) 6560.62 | 8.845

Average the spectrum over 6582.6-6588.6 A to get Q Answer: 8.35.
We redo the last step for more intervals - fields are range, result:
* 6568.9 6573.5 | 7.71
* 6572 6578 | 7.67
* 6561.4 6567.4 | 8.38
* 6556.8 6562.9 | 8.52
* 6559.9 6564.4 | 8.38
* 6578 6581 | 7.87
